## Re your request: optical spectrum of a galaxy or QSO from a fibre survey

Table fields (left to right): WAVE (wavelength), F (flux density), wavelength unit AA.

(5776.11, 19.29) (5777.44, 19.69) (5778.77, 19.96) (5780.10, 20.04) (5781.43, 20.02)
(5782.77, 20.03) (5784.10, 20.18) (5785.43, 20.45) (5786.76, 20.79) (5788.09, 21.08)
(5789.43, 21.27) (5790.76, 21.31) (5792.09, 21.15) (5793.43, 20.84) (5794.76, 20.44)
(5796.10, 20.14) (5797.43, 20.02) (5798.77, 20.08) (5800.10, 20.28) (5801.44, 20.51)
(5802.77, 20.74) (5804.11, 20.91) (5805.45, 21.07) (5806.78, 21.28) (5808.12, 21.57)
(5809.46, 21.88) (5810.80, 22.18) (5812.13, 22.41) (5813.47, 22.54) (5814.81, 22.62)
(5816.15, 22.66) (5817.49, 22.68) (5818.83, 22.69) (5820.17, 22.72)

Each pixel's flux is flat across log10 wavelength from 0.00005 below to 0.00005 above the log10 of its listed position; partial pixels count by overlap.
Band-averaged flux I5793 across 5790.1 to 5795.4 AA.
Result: 20.9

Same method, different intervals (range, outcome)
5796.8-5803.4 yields 20.3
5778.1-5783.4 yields 20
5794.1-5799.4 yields 20.1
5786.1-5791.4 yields 21.1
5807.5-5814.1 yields 22.1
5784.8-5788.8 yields 20.8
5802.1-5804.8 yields 20.8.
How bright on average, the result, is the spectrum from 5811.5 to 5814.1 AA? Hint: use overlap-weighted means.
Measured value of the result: 22.5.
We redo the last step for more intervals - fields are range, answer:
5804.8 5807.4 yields 21.2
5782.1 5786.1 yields 20.2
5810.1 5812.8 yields 22.3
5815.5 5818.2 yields 22.7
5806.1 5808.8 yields 21.4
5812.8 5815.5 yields 22.6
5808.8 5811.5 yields 22.1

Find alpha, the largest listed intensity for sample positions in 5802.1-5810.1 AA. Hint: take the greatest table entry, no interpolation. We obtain 21.88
